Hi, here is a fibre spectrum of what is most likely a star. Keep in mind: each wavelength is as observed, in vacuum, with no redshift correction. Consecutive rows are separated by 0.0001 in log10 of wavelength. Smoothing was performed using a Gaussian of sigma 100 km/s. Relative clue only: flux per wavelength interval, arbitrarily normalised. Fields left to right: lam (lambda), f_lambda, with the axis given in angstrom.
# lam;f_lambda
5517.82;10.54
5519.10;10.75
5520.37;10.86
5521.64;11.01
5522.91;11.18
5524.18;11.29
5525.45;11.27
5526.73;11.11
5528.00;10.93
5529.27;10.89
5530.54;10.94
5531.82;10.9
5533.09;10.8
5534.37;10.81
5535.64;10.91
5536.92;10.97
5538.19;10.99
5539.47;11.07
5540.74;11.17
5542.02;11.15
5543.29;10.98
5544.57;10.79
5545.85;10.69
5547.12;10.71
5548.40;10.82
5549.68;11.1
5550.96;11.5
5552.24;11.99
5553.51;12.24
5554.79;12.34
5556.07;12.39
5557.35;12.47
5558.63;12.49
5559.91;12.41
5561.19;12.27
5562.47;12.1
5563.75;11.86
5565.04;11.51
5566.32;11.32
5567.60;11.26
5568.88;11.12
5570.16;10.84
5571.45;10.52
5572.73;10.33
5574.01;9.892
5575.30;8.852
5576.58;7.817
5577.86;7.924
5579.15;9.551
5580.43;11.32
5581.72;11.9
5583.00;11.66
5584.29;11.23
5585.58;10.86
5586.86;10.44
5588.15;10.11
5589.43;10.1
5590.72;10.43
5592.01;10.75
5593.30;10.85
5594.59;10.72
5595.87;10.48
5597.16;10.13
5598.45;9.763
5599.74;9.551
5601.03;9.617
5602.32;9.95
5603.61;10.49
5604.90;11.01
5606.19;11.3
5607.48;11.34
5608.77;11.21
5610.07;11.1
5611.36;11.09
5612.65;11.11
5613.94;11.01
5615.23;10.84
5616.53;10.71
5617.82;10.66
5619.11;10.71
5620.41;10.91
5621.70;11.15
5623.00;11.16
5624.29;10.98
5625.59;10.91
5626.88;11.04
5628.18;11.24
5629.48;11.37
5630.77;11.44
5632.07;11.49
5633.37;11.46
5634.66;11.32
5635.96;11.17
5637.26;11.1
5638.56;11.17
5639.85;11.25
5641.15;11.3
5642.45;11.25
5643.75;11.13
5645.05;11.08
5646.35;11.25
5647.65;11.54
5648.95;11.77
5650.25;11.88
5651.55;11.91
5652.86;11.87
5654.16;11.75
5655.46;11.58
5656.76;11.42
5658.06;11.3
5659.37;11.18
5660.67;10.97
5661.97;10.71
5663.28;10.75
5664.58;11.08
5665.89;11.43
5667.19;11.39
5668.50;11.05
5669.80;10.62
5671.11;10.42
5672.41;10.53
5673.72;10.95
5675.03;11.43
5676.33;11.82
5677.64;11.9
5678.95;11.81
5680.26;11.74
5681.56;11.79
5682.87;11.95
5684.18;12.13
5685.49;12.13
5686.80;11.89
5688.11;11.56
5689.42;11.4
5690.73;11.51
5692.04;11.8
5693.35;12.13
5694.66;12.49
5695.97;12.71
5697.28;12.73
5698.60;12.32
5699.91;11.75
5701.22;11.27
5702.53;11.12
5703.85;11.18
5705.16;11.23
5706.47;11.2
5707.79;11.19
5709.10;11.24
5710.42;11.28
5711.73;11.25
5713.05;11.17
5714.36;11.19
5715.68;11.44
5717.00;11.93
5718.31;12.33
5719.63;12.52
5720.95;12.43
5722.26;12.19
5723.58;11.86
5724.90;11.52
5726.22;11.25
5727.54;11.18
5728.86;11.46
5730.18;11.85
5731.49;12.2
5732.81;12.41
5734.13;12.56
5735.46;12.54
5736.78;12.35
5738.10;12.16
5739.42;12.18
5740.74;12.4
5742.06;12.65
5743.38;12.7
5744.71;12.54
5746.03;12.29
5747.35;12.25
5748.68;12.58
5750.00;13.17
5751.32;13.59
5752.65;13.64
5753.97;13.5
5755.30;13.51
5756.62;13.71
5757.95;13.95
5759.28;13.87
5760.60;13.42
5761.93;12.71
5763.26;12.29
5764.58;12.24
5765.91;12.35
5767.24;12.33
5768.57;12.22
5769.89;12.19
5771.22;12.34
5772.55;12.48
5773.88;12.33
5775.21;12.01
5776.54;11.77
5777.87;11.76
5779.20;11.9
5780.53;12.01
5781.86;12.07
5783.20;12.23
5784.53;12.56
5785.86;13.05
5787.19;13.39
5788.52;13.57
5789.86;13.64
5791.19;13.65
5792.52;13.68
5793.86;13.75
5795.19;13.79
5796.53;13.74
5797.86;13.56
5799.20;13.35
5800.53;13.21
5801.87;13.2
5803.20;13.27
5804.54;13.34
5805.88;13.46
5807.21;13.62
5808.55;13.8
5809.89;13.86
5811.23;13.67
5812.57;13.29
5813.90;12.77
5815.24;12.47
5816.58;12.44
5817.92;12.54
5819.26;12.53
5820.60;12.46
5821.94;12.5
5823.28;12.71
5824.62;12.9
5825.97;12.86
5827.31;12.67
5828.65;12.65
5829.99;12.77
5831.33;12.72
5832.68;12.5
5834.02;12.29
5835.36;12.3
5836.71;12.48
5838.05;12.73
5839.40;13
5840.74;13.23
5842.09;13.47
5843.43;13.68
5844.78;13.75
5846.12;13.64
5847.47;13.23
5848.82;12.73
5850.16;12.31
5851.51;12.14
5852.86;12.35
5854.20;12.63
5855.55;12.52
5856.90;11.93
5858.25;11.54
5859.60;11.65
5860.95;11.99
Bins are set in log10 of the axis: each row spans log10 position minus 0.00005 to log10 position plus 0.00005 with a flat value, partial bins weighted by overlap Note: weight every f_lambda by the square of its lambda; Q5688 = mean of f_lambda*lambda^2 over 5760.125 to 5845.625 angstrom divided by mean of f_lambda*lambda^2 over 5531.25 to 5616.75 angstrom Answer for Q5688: 1.28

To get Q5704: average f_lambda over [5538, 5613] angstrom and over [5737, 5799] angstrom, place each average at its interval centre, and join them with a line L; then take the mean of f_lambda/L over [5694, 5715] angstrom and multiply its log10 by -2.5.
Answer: 0.05 mag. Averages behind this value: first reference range 10.9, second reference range 12.8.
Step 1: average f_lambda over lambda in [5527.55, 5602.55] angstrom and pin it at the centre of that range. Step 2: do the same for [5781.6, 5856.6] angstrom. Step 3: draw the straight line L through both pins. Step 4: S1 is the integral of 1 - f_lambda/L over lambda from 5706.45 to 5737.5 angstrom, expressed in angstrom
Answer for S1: 1.0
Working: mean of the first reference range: 10.9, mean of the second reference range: 13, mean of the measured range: 11.8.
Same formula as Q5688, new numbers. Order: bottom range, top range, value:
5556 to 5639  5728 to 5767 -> 1.23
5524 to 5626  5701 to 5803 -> 1.21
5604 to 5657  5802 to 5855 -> 1.23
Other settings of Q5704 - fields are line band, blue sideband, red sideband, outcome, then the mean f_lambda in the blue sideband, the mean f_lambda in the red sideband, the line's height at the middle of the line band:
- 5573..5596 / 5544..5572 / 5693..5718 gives 0.13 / 11.6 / 11.6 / 11.6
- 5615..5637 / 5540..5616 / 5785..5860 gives 0.02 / 10.9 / 13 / 11.3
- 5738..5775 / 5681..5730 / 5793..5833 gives -0.04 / 11.7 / 13.1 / 12.4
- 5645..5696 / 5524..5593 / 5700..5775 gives 0.02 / 11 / 12.2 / 11.8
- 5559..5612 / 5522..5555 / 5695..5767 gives 0.07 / 11.1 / 12.2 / 11.4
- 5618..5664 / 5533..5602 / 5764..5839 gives 0.02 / 10.9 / 12.8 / 11.5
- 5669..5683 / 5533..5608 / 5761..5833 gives 0.04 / 10.9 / 12.8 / 11.8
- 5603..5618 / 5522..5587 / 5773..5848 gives 0.05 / 11.1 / 13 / 11.5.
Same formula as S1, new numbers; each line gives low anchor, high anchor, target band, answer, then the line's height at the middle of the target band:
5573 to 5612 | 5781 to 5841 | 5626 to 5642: -0.6 angstrom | 10.9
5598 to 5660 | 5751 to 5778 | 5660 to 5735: 2.2 angstrom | 12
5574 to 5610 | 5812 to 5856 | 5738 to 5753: -1.0 angstrom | 11.9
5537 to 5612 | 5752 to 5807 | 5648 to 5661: 0.1 angstrom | 11.7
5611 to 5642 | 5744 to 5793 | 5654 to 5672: 0.7 angstrom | 11.5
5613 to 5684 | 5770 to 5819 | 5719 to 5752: 0.0 angstrom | 12.3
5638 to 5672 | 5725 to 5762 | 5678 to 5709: 0.2 angstrom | 11.9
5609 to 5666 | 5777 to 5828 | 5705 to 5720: 0.7 angstrom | 12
